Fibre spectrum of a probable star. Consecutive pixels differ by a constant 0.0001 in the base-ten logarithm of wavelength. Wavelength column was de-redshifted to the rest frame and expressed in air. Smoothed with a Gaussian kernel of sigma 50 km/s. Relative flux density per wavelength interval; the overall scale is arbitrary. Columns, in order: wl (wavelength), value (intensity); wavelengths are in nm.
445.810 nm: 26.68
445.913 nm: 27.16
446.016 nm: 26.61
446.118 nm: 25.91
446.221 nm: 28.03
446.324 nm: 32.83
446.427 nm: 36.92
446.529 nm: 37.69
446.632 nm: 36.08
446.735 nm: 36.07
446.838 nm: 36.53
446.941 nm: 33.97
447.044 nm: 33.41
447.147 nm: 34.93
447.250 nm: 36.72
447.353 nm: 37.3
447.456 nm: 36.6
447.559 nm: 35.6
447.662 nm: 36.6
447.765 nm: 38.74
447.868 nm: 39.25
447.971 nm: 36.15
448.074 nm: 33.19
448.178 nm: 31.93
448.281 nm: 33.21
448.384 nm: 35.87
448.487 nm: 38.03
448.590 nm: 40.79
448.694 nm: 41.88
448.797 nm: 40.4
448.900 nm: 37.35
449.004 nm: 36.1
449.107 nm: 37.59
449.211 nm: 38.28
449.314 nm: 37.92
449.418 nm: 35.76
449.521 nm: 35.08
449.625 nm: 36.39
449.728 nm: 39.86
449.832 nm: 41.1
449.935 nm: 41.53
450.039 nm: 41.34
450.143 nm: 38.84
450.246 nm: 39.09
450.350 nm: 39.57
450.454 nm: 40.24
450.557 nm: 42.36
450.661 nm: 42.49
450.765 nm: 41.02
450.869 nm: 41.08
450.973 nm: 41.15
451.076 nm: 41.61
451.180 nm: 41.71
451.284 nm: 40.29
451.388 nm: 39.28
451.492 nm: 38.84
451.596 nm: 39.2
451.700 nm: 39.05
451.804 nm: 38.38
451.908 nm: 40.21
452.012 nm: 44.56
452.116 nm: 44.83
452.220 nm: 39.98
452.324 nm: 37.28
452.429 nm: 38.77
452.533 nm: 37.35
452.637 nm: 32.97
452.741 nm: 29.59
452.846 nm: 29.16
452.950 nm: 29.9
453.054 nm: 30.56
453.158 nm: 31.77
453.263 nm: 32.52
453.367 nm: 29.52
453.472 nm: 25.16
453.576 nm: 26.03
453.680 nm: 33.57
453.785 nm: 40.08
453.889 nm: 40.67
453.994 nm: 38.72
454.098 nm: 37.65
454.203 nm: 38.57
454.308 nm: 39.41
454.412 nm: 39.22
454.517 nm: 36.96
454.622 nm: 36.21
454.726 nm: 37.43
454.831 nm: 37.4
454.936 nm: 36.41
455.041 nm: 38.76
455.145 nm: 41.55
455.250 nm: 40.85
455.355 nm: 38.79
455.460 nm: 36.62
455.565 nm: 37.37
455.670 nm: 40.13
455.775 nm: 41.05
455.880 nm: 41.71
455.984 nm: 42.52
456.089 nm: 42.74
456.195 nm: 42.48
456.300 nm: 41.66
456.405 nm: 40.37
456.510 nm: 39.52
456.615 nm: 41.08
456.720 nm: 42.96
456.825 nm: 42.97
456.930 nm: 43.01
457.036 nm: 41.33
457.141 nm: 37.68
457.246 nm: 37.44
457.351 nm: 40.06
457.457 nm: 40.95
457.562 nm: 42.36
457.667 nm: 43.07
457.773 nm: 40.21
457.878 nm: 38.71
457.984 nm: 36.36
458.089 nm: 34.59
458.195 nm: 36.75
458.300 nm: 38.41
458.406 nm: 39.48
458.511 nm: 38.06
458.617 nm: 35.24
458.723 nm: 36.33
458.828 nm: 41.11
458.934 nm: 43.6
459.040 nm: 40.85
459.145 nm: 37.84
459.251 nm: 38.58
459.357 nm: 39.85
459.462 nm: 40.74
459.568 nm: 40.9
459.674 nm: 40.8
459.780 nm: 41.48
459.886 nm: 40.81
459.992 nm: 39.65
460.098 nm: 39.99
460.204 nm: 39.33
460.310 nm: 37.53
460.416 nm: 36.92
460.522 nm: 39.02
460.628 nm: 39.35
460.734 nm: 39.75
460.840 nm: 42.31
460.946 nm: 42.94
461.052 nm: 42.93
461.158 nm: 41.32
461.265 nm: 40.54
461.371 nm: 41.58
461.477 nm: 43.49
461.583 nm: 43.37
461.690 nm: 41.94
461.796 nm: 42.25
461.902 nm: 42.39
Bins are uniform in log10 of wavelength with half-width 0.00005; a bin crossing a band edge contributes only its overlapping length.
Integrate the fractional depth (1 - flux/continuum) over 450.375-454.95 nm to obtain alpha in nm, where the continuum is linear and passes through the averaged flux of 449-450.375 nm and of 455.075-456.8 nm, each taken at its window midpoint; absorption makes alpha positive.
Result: 0.26 nm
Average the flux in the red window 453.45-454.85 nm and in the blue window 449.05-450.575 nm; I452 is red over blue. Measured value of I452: 0.94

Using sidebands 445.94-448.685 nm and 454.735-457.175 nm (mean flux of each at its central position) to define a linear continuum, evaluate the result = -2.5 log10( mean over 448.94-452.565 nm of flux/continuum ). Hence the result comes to -0.07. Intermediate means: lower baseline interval 35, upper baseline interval 40.4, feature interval 39.7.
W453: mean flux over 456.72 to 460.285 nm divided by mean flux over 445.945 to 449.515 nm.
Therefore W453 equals 1.1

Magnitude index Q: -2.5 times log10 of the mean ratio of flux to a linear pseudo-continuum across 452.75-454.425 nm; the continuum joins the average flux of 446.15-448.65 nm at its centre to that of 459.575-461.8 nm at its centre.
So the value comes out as 0.13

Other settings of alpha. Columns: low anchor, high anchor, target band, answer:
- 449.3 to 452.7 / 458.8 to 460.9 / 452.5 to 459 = 0.33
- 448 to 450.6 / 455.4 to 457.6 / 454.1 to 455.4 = 0.05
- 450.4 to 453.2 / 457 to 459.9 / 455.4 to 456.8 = -0.06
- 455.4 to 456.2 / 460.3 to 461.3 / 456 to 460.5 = 0.06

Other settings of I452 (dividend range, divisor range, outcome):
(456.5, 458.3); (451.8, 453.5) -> 1.14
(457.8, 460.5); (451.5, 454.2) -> 1.09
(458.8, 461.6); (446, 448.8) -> 1.15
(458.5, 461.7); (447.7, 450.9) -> 1.05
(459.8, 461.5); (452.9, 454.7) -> 1.17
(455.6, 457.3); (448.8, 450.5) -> 1.07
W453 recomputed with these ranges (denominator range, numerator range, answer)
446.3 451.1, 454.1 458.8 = 1.04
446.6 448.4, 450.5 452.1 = 1.15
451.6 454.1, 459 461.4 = 1.14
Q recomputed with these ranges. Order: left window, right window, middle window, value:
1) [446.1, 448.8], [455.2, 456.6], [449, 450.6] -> -0.05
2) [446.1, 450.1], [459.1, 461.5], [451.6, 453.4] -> 0.06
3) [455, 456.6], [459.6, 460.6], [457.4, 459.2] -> 0.02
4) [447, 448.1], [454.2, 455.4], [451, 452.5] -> -0.08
